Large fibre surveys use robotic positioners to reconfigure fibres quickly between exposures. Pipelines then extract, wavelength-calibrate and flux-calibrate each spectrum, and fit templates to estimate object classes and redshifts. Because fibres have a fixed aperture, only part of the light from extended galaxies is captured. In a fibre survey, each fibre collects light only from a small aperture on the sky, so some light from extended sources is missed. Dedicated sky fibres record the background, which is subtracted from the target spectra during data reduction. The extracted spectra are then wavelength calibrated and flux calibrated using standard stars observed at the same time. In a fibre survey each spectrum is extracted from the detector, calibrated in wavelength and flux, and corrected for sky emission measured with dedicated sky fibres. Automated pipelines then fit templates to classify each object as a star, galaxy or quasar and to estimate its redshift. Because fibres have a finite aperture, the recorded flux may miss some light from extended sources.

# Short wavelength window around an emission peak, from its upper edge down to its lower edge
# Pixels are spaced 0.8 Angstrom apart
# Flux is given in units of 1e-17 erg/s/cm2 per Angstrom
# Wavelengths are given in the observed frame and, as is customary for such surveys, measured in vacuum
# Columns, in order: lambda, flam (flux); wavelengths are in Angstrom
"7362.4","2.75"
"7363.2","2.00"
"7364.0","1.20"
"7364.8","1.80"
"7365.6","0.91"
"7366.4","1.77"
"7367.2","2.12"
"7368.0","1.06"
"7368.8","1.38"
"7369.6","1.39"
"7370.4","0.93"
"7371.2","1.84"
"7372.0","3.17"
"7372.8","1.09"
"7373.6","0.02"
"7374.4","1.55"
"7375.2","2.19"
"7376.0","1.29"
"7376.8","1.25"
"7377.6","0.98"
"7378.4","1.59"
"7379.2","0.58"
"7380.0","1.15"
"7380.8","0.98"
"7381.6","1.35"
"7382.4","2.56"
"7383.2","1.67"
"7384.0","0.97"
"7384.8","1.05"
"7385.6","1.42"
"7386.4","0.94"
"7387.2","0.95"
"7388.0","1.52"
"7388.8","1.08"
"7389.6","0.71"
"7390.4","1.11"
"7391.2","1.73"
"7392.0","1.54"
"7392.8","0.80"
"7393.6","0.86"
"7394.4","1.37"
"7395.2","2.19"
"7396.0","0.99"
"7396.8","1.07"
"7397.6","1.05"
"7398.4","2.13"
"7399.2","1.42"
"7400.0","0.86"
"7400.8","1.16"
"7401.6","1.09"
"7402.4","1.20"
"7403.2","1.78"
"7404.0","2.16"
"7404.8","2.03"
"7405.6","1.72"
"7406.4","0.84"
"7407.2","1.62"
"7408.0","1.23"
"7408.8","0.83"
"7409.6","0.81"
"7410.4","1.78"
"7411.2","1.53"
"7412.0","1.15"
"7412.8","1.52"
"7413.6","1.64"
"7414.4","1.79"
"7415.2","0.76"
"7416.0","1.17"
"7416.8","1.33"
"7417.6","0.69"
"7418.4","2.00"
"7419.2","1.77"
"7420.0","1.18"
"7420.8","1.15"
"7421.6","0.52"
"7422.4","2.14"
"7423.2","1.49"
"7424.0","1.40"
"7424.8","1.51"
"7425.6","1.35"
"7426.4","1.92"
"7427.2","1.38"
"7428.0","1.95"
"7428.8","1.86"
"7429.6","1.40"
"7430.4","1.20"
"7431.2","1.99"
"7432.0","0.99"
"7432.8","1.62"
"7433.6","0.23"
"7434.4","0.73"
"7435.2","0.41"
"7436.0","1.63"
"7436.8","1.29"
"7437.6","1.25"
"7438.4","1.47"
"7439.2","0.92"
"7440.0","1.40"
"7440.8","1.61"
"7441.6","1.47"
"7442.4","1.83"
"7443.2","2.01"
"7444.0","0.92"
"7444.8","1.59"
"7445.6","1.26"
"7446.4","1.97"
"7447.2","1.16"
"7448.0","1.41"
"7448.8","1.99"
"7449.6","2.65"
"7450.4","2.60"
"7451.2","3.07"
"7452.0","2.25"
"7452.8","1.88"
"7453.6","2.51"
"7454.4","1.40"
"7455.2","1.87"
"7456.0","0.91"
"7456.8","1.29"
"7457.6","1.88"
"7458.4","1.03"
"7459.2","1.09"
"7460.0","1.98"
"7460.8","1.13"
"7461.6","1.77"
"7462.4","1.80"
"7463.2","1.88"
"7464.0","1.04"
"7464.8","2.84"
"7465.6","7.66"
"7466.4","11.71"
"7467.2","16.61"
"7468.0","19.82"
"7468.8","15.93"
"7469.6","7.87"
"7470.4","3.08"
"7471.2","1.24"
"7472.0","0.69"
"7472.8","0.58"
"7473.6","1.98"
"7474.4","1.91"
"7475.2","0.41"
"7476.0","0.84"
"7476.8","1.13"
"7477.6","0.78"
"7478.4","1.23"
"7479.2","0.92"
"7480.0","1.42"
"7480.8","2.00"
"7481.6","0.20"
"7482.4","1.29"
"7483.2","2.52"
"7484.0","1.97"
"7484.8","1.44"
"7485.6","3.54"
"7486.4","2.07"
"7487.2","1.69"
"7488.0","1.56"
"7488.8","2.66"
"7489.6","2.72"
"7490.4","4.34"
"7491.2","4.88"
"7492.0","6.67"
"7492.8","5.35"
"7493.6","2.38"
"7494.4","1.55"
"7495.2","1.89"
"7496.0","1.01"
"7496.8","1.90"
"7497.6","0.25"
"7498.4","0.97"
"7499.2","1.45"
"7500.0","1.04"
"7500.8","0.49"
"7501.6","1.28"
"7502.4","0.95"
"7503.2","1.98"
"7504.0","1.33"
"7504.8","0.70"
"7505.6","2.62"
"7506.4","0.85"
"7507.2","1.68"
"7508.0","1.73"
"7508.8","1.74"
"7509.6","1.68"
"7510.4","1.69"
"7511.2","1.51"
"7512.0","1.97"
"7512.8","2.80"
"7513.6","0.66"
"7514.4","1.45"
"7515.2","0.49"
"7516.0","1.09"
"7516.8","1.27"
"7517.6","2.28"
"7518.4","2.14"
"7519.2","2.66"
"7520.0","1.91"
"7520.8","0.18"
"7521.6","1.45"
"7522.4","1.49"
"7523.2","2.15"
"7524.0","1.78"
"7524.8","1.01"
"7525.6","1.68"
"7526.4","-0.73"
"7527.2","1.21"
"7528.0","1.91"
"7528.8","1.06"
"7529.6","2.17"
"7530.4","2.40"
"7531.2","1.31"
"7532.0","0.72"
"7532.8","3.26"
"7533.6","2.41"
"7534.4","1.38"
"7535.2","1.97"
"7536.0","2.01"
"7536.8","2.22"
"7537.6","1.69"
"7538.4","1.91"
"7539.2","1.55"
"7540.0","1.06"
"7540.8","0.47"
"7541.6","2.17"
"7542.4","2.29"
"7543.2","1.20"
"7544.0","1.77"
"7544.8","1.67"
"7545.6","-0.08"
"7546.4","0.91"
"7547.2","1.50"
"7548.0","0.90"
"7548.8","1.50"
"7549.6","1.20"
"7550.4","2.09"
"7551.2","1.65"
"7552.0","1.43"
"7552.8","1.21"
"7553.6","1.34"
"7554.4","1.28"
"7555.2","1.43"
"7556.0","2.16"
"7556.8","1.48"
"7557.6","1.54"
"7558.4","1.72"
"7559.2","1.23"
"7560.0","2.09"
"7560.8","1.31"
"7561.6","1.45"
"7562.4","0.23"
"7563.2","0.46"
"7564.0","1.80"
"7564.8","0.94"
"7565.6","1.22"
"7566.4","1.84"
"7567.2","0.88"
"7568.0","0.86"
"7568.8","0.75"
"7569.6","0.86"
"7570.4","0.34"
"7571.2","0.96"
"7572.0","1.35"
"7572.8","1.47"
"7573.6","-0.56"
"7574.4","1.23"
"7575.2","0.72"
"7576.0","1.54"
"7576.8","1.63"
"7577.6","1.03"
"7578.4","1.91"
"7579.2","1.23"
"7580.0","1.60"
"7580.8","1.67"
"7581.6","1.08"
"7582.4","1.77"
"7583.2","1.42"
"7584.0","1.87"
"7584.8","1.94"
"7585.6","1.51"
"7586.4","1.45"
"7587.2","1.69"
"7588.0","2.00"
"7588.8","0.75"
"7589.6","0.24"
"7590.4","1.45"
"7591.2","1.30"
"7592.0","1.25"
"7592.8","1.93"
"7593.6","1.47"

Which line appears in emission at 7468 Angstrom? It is H-alpha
